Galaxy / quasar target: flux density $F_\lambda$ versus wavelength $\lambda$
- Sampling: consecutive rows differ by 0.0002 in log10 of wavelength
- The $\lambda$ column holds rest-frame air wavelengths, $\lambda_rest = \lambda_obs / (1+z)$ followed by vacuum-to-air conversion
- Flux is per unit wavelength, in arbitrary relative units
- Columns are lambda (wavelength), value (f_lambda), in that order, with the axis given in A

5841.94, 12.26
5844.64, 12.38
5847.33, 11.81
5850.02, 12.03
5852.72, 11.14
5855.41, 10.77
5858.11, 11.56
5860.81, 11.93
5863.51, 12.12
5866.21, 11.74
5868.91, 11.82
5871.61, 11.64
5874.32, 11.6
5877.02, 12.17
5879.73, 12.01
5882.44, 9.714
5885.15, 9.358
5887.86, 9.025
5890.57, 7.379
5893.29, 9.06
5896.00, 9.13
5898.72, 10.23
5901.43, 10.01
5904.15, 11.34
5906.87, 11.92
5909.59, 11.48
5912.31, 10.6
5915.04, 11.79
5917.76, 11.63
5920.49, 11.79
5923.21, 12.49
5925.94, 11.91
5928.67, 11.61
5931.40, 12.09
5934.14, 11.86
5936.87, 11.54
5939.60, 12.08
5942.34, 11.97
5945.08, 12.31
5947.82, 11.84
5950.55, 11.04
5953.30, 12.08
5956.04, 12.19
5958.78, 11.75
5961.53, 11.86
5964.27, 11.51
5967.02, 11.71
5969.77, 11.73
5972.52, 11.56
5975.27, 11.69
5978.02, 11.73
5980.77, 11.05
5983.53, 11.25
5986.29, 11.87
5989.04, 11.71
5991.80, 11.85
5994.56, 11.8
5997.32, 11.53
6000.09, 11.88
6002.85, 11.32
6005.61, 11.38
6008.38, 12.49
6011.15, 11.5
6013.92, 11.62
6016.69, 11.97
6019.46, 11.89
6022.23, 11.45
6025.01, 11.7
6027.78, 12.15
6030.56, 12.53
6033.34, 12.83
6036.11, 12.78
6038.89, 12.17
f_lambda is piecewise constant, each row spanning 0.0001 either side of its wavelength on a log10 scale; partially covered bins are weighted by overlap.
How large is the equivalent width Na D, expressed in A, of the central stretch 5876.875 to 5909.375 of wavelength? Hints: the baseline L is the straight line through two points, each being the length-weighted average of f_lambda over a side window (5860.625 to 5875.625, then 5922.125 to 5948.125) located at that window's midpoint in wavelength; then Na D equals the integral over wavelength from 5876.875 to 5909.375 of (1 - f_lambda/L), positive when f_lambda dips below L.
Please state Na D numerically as 4.9 A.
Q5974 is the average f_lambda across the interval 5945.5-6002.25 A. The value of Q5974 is 11.7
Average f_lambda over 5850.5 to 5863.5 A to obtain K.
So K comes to 11.5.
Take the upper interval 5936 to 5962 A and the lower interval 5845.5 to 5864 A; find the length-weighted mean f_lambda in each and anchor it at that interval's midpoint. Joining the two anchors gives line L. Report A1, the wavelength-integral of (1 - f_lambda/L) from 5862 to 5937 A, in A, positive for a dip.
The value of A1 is 4.5 A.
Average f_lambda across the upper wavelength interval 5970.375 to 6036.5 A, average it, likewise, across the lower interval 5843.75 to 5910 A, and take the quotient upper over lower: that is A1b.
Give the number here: 1.1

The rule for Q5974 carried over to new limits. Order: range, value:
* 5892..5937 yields 11.2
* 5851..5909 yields 10.8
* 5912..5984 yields 11.7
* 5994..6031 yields 11.8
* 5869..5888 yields 11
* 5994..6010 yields 11.7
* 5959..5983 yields 11.6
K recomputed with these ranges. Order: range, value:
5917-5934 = 11.9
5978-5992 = 11.5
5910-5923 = 11.5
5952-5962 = 12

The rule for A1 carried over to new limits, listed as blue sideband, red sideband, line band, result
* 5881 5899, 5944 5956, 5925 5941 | -1.1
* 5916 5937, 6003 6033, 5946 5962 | 0.1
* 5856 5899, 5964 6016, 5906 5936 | -1.9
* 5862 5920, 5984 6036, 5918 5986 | -2.7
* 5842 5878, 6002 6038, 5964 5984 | 0.6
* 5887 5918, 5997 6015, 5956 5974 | -1.0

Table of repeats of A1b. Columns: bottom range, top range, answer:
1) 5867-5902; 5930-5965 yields 1.15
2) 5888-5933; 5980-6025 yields 1.07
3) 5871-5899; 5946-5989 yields 1.16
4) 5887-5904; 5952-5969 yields 1.27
